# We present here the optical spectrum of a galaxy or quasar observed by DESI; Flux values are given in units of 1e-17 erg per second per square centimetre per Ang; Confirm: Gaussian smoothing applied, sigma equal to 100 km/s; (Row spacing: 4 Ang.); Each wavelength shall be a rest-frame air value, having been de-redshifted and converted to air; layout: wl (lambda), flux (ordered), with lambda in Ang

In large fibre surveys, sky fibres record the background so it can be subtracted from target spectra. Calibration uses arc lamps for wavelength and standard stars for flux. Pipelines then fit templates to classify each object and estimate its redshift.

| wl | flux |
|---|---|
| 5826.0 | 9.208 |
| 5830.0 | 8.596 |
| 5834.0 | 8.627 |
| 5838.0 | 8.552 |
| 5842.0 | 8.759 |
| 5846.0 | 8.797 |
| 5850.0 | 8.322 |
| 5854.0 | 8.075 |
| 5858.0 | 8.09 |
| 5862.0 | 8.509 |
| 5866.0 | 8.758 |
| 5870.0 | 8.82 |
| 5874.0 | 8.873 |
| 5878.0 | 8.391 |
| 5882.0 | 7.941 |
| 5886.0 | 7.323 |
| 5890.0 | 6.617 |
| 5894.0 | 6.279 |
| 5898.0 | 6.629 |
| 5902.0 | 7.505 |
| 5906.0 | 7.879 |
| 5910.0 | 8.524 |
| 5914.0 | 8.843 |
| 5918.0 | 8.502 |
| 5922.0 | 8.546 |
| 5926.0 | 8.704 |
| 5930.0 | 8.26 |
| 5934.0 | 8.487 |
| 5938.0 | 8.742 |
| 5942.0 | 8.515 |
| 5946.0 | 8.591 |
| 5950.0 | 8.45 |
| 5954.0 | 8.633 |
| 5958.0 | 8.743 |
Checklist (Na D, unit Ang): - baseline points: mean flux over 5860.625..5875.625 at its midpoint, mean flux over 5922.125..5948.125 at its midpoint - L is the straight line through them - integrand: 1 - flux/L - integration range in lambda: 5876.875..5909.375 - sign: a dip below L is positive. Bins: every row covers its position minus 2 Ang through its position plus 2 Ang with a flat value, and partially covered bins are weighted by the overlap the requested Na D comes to 5.0 Ang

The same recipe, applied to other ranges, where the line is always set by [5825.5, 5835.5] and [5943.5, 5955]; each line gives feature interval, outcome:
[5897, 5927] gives 1.5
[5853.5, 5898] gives 4.0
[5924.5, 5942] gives 0.1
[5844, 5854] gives 0.3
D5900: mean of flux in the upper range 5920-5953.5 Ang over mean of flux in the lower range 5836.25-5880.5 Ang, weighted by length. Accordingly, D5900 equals 1.00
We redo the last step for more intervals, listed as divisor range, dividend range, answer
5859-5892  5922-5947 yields 1.05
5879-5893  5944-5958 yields 1.18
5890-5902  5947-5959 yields 1.29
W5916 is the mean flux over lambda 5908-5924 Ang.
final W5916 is 8.6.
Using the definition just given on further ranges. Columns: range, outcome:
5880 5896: 7.04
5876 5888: 7.89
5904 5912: 8.2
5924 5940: 8.55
